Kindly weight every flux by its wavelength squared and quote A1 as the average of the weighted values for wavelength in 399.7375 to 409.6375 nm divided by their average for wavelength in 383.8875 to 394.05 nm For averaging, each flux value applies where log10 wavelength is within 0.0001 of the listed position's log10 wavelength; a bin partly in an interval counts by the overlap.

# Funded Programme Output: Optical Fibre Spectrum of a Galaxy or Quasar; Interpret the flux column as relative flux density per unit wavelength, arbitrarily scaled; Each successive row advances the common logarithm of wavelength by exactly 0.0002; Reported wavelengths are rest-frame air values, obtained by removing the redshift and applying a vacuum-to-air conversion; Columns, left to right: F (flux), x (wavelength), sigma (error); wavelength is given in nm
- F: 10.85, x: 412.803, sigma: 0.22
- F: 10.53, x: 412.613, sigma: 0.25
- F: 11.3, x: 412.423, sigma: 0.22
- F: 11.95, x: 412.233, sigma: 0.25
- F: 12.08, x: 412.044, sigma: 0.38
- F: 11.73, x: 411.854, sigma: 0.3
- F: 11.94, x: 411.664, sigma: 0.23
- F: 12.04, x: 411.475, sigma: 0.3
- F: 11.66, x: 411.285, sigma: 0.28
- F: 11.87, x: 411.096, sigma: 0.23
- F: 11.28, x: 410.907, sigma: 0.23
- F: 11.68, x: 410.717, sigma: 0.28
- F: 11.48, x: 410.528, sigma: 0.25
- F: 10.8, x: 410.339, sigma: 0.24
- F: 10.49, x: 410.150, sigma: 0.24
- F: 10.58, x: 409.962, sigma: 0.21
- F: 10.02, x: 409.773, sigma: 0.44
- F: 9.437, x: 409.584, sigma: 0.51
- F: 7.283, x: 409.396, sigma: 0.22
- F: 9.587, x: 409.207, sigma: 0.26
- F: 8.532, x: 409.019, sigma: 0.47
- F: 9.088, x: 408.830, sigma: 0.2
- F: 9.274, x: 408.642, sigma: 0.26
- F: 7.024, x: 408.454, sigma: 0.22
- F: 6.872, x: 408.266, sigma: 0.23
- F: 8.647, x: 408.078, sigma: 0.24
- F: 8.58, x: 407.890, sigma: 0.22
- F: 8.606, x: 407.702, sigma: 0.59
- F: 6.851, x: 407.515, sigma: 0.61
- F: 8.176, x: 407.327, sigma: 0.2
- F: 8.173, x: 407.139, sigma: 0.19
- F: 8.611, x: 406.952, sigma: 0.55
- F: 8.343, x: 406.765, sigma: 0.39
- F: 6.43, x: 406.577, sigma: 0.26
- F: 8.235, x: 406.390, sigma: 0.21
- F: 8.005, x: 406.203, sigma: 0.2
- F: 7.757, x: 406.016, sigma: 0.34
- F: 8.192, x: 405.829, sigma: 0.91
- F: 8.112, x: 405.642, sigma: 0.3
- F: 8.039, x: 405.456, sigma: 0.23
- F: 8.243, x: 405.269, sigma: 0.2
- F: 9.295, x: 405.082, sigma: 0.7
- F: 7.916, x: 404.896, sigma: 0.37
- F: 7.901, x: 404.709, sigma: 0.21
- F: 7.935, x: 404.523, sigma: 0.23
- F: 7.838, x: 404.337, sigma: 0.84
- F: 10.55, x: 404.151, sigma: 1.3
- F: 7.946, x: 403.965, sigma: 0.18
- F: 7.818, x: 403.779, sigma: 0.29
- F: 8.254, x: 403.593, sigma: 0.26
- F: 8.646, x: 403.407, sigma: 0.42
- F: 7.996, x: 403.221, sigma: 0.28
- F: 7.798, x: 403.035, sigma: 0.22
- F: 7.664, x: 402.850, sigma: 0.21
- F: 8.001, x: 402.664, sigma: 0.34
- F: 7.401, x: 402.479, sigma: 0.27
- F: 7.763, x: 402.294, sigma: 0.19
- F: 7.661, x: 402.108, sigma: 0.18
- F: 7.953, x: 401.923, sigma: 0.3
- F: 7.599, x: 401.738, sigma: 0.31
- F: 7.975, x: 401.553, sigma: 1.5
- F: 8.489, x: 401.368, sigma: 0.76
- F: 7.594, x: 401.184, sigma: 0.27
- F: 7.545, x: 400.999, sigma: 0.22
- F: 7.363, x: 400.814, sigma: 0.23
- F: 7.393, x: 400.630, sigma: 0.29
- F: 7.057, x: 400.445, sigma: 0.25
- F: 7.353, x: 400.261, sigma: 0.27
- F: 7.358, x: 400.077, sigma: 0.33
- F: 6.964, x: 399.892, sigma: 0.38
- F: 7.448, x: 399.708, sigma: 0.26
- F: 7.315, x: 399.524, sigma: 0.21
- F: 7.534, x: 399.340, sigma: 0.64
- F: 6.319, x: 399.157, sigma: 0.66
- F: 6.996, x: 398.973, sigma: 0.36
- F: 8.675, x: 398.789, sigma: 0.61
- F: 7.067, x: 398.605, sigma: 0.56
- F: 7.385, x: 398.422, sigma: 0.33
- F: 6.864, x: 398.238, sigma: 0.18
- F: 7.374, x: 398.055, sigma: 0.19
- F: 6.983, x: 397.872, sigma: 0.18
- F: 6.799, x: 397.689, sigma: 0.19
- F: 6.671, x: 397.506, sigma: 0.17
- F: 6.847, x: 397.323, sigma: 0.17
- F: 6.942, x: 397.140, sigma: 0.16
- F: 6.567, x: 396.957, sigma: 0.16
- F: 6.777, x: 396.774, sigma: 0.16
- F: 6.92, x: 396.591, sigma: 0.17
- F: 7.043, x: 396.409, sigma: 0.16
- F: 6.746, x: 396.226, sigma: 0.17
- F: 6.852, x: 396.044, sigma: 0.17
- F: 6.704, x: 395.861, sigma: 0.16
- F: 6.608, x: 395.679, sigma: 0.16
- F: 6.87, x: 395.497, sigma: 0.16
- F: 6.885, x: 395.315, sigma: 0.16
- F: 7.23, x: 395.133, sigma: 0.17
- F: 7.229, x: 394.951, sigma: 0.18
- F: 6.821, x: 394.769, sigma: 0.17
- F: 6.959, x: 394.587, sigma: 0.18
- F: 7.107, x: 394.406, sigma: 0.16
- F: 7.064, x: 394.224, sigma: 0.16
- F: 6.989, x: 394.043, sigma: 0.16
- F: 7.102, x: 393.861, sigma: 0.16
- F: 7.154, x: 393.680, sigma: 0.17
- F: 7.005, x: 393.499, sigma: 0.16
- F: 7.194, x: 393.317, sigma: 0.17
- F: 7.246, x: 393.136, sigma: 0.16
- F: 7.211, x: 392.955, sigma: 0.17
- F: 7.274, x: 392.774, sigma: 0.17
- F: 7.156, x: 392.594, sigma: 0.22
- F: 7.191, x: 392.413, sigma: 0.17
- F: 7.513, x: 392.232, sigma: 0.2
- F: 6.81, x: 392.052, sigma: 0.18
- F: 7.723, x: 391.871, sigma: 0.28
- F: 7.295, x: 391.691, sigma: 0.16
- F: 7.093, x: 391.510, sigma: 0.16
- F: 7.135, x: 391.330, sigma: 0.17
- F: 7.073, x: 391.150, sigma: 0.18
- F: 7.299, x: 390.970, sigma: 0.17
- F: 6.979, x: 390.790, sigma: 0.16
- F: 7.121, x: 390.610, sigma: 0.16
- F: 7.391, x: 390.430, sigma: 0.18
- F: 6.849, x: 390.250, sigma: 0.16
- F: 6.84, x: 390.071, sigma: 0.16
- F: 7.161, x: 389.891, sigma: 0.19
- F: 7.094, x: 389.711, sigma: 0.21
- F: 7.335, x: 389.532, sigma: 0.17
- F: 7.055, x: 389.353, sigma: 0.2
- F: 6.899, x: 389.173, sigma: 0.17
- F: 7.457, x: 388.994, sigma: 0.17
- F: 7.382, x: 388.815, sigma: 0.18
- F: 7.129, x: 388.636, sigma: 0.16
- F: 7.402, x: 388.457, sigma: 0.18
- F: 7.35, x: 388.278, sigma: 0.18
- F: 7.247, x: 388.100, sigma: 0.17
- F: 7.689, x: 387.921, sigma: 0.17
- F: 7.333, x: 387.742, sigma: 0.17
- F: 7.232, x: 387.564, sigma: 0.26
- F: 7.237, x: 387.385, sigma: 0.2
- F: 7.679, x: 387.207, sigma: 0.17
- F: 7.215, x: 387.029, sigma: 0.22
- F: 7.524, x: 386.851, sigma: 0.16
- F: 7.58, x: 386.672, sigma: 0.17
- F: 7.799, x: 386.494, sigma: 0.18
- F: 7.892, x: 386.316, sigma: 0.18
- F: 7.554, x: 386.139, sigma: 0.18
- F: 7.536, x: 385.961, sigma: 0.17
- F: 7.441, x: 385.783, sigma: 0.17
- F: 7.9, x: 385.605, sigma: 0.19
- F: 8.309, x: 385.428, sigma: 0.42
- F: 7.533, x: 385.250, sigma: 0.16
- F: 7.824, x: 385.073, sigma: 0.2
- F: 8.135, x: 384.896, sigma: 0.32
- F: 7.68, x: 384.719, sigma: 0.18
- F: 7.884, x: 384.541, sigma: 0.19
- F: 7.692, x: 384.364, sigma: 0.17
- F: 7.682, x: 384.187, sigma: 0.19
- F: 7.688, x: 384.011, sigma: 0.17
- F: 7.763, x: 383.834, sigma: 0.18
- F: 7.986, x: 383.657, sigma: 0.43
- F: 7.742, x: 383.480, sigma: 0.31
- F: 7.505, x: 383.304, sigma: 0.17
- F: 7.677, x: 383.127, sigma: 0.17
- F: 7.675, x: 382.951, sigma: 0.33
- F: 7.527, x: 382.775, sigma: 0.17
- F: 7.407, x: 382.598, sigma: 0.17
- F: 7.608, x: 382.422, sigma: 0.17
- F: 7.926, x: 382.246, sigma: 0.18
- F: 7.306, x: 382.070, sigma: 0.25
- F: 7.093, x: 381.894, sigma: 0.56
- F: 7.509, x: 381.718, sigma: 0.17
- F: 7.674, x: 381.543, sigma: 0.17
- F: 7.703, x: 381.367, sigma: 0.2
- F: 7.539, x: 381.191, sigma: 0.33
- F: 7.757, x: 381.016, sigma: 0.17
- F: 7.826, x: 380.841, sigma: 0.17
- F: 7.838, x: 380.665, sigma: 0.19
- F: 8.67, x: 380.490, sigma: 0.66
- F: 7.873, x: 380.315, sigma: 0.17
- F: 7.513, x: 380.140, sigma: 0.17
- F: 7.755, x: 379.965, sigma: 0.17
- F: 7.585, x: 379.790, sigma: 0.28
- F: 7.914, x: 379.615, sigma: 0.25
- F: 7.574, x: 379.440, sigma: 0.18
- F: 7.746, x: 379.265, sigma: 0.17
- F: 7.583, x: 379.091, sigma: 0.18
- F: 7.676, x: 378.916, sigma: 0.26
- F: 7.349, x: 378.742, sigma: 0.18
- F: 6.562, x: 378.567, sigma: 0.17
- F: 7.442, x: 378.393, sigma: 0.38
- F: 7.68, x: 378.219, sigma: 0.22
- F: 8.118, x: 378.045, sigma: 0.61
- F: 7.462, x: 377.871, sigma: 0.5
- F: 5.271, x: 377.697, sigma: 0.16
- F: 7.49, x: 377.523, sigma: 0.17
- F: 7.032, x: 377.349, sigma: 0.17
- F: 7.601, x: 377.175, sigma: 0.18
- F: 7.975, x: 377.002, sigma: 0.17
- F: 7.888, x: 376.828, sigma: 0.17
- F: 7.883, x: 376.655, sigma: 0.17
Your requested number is 1.18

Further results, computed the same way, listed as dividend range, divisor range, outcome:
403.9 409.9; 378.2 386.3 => 1.23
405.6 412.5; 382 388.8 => 1.41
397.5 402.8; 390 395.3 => 1.08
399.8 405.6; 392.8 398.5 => 1.18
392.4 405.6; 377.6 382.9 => 1.08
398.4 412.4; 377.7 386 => 1.27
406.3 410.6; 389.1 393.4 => 1.33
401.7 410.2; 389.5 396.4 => 1.25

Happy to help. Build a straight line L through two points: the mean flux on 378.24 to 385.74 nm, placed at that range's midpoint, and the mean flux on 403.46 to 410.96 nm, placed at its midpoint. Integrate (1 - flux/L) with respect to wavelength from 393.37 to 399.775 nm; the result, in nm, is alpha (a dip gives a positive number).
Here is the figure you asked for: 0.960 nm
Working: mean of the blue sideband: 7.68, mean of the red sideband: 8.69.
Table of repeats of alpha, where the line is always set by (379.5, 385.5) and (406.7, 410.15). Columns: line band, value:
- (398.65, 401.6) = 0.309 nm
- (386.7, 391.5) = 0.429 nm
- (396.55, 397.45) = 0.155 nm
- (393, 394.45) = 0.177 nm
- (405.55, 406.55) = 0.066 nm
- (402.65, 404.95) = 0.070 nm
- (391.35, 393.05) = 0.170 nm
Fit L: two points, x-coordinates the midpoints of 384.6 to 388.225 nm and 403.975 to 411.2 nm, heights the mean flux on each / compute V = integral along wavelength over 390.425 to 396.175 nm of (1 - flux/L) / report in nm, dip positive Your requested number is 0.66 nm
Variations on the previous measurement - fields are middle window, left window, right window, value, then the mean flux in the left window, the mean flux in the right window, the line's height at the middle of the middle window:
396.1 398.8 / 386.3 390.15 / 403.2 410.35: 0.306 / 7.33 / 8.44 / 7.88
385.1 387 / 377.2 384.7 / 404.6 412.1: 0.045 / 7.58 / 9.21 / 7.88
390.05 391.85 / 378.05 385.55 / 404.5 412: 0.231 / 7.68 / 9.16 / 8.19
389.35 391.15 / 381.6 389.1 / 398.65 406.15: 0.129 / 7.59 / 7.84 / 7.66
